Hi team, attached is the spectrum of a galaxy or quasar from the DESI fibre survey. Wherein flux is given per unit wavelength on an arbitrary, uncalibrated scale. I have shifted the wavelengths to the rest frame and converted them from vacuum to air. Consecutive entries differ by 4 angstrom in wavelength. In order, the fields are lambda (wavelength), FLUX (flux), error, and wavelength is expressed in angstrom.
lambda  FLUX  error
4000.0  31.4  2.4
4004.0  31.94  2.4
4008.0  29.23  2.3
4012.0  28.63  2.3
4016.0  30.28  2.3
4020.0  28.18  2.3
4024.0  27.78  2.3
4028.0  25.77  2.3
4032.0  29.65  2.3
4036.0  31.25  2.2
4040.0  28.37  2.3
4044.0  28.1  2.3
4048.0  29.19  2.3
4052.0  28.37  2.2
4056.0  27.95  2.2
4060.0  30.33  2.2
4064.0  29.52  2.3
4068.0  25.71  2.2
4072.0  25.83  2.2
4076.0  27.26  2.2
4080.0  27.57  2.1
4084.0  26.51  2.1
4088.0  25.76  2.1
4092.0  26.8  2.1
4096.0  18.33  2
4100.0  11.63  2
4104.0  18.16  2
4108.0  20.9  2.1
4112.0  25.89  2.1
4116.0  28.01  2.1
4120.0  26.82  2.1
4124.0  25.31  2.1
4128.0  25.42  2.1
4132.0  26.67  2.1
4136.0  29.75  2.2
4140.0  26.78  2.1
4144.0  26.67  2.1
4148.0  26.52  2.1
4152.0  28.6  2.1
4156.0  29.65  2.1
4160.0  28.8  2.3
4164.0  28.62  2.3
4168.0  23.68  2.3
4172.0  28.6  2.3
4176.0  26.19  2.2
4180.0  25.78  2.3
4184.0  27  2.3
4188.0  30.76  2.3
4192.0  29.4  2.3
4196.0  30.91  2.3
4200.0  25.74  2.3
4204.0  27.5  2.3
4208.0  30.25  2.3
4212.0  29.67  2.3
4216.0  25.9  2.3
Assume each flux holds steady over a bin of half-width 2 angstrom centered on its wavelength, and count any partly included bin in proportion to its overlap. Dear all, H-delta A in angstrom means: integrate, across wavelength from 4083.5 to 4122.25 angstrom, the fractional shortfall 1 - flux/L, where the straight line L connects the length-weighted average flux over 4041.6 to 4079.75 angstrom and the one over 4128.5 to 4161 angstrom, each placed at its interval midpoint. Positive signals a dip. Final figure 7.1 angstrom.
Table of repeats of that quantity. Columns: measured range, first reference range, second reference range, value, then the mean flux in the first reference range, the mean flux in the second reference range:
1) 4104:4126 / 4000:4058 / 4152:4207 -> 2.84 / 29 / 28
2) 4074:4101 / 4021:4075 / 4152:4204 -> 4.15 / 28.3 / 27.9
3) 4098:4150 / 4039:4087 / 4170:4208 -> 6.45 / 27.8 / 28.1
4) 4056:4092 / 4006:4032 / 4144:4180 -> 0.93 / 28.4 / 27.4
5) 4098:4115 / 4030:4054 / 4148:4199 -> 5.31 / 29.2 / 28.1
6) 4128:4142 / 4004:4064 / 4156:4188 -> 0.19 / 28.9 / 27.4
